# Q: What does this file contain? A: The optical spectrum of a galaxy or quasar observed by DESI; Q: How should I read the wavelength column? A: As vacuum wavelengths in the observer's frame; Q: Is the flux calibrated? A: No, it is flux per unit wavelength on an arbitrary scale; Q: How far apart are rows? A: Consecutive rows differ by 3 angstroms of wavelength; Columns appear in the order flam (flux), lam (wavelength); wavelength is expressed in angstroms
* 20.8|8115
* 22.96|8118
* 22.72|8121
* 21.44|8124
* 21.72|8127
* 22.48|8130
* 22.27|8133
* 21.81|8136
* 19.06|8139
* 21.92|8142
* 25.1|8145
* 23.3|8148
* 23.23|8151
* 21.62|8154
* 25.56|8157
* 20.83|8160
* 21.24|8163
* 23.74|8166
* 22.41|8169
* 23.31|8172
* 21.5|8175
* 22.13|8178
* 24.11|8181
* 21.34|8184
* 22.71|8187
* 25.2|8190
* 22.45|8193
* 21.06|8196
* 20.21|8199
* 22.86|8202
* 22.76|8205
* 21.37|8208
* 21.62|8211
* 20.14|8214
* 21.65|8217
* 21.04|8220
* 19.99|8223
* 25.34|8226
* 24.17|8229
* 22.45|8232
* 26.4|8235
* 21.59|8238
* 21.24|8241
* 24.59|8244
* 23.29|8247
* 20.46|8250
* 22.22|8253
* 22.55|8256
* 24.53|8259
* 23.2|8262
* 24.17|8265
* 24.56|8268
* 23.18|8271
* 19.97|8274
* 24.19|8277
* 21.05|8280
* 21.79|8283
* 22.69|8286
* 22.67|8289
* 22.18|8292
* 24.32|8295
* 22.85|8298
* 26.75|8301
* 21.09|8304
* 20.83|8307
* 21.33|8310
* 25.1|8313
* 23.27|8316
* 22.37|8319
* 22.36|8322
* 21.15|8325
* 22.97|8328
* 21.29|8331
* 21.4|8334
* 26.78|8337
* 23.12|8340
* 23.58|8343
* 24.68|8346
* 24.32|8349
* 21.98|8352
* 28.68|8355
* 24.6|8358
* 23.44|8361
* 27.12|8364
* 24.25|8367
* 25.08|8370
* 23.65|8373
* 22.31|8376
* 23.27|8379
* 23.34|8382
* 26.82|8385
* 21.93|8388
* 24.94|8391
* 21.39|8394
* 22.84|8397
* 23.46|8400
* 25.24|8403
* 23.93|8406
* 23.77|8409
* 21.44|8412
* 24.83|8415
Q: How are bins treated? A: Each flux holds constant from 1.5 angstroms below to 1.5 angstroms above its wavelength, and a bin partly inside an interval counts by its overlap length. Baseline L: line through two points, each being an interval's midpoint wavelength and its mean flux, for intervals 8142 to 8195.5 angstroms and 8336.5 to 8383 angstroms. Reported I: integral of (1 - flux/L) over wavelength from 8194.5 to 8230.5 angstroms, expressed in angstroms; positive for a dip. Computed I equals 2.1 angstroms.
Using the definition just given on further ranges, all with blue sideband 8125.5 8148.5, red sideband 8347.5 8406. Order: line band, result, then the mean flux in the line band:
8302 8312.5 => 0.81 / 21.7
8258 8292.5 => 0.67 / 22.8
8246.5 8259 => 0.43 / 22.3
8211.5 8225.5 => 1.06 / 21.1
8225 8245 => -0.57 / 23.6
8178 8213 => 0.53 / 22.3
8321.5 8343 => 0.88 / 22.8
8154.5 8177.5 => -0.19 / 22.6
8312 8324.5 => 0.33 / 23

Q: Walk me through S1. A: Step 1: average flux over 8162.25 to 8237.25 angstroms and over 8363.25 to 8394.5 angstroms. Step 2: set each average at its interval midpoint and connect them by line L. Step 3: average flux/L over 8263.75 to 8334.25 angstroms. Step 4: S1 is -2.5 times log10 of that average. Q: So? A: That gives 0.031 mag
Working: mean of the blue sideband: 22.5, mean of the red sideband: 24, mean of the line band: 22.7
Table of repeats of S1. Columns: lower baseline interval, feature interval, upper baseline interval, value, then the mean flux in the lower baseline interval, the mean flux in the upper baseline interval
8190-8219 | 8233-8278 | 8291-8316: -0.030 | 21.7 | 23.1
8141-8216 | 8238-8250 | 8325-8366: 0.026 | 22.5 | 24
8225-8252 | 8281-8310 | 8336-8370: 0.060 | 23.2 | 24.8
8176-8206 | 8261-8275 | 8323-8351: -0.012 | 22.5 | 23.2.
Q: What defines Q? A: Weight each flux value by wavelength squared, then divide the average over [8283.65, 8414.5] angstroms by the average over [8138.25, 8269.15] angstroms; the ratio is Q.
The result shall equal 1.08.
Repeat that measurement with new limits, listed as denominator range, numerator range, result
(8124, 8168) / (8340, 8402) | 1.14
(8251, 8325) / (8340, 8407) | 1.08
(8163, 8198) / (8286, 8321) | 1.05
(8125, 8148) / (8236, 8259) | 1.05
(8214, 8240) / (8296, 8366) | 1.07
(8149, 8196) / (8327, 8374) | 1.11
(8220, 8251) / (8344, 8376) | 1.11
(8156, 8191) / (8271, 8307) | 1.02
